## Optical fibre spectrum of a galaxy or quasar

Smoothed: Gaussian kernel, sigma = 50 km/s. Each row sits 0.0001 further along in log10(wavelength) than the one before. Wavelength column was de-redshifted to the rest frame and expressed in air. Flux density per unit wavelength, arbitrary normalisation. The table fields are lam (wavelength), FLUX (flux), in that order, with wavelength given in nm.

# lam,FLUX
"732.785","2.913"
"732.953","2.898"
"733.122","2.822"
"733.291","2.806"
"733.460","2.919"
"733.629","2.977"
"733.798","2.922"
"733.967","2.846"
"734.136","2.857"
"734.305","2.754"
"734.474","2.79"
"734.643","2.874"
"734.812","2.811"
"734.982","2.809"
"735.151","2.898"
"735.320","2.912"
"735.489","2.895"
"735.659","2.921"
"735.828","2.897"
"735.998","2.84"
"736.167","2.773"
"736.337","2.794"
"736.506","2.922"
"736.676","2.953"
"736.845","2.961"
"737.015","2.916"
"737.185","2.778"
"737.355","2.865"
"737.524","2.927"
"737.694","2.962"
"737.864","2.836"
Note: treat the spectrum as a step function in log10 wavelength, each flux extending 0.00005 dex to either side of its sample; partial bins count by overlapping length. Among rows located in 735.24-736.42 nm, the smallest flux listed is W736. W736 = 2.773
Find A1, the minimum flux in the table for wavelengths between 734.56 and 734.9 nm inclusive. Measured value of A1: 2.811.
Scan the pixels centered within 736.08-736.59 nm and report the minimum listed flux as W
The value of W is 2.773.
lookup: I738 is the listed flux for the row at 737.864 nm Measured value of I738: 2.836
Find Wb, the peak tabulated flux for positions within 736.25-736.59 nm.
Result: 2.922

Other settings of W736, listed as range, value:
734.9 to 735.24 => 2.809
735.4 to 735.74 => 2.895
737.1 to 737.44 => 2.778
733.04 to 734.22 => 2.806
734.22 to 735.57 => 2.754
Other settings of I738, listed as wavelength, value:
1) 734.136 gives 2.857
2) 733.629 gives 2.977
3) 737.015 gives 2.916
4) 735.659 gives 2.921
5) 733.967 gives 2.846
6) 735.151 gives 2.898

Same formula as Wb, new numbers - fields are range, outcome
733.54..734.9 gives 2.977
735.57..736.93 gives 2.961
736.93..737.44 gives 2.916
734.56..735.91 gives 2.921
